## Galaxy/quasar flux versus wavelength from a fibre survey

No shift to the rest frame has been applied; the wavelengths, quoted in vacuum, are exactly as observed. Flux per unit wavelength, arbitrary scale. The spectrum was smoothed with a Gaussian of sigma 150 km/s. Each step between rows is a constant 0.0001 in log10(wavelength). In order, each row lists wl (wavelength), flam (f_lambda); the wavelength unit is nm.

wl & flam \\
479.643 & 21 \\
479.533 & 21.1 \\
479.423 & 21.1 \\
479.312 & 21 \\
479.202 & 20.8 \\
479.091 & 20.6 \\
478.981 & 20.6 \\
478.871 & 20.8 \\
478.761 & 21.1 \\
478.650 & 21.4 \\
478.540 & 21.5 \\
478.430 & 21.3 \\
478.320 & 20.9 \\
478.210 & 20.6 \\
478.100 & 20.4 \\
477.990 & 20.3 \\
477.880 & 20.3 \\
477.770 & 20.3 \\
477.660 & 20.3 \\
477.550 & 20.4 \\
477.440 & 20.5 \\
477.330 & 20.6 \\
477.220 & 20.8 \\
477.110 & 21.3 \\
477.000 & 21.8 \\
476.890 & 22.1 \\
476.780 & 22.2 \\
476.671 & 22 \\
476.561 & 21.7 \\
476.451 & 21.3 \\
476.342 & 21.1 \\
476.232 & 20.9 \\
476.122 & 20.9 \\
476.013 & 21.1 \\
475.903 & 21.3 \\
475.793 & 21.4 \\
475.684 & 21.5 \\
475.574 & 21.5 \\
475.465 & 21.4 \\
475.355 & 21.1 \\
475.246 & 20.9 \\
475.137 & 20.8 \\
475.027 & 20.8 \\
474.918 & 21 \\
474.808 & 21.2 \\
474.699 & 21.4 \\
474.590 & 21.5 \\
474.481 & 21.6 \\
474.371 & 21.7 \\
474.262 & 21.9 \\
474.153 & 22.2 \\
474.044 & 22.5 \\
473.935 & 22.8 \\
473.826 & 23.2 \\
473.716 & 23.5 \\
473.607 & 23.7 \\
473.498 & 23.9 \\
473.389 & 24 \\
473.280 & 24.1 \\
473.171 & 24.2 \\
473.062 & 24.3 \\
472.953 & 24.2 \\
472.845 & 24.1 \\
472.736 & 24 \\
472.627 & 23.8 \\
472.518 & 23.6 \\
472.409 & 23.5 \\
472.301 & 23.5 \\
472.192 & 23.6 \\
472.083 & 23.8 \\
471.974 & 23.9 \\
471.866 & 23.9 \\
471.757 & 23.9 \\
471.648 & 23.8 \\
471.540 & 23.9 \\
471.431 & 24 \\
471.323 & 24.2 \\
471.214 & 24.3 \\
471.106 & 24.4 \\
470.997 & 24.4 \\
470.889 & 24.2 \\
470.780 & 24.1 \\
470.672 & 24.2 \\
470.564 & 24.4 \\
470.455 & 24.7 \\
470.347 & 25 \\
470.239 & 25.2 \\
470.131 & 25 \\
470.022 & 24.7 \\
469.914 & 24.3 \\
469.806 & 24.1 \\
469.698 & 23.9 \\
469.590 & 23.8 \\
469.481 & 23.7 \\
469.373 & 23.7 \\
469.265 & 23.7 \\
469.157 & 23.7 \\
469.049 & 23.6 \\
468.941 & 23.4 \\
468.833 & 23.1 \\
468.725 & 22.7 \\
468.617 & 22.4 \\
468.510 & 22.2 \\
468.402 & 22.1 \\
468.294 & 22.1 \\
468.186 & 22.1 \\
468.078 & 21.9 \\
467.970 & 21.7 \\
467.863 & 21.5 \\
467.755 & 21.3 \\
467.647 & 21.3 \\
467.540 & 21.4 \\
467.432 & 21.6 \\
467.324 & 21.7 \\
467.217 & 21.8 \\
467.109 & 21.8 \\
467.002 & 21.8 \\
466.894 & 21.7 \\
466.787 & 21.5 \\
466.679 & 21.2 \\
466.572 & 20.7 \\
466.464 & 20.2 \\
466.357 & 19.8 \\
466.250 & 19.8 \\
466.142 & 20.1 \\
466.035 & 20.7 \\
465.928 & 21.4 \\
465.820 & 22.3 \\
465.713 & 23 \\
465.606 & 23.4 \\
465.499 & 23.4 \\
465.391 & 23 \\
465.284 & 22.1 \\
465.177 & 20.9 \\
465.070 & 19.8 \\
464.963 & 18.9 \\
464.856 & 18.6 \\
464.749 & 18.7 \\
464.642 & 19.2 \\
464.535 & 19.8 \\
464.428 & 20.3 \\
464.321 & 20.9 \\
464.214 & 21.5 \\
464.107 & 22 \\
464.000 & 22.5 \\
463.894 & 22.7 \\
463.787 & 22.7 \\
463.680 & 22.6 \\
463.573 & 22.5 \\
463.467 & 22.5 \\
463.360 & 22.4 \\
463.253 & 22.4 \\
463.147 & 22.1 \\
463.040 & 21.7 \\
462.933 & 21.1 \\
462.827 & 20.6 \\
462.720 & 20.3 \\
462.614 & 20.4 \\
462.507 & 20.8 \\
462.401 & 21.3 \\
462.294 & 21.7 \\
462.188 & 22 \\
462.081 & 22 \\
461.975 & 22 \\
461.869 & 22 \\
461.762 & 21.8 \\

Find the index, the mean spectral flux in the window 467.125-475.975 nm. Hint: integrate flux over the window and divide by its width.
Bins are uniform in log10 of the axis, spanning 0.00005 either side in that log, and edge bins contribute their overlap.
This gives 23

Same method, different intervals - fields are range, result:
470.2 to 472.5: 24.1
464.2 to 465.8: 20.9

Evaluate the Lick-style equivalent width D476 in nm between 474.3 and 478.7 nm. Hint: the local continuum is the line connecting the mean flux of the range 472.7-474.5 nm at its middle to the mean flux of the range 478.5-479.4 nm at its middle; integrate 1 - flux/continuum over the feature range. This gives 0.18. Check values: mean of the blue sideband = 23.3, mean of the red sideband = 21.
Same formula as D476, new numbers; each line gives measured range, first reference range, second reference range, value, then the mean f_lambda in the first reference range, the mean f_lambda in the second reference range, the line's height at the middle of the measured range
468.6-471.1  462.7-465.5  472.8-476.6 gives -0.264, 21.3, 22.1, 21.7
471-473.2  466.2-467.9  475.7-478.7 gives -0.293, 21.2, 21.1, 21.1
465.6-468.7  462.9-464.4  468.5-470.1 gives 0.203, 22.1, 23.6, 23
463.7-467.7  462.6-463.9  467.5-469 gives 0.141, 21.9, 22.1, 22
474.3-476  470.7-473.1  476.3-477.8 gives 0.072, 24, 21.2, 22.2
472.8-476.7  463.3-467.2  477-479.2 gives -0.228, 21.3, 20.8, 20.9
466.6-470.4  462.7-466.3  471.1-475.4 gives -0.104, 21.4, 23.1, 22.1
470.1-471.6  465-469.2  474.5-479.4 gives -0.203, 21.8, 21.1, 21.5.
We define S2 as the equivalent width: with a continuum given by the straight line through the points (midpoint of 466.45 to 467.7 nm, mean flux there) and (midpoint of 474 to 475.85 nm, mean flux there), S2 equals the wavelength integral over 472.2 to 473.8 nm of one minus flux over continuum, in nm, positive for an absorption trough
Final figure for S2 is -0.18 nm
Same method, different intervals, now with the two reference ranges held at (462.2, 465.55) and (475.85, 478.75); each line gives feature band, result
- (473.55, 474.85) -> -0.07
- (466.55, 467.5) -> -0.02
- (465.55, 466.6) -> 0.00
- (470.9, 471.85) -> -0.13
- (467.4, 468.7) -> -0.04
